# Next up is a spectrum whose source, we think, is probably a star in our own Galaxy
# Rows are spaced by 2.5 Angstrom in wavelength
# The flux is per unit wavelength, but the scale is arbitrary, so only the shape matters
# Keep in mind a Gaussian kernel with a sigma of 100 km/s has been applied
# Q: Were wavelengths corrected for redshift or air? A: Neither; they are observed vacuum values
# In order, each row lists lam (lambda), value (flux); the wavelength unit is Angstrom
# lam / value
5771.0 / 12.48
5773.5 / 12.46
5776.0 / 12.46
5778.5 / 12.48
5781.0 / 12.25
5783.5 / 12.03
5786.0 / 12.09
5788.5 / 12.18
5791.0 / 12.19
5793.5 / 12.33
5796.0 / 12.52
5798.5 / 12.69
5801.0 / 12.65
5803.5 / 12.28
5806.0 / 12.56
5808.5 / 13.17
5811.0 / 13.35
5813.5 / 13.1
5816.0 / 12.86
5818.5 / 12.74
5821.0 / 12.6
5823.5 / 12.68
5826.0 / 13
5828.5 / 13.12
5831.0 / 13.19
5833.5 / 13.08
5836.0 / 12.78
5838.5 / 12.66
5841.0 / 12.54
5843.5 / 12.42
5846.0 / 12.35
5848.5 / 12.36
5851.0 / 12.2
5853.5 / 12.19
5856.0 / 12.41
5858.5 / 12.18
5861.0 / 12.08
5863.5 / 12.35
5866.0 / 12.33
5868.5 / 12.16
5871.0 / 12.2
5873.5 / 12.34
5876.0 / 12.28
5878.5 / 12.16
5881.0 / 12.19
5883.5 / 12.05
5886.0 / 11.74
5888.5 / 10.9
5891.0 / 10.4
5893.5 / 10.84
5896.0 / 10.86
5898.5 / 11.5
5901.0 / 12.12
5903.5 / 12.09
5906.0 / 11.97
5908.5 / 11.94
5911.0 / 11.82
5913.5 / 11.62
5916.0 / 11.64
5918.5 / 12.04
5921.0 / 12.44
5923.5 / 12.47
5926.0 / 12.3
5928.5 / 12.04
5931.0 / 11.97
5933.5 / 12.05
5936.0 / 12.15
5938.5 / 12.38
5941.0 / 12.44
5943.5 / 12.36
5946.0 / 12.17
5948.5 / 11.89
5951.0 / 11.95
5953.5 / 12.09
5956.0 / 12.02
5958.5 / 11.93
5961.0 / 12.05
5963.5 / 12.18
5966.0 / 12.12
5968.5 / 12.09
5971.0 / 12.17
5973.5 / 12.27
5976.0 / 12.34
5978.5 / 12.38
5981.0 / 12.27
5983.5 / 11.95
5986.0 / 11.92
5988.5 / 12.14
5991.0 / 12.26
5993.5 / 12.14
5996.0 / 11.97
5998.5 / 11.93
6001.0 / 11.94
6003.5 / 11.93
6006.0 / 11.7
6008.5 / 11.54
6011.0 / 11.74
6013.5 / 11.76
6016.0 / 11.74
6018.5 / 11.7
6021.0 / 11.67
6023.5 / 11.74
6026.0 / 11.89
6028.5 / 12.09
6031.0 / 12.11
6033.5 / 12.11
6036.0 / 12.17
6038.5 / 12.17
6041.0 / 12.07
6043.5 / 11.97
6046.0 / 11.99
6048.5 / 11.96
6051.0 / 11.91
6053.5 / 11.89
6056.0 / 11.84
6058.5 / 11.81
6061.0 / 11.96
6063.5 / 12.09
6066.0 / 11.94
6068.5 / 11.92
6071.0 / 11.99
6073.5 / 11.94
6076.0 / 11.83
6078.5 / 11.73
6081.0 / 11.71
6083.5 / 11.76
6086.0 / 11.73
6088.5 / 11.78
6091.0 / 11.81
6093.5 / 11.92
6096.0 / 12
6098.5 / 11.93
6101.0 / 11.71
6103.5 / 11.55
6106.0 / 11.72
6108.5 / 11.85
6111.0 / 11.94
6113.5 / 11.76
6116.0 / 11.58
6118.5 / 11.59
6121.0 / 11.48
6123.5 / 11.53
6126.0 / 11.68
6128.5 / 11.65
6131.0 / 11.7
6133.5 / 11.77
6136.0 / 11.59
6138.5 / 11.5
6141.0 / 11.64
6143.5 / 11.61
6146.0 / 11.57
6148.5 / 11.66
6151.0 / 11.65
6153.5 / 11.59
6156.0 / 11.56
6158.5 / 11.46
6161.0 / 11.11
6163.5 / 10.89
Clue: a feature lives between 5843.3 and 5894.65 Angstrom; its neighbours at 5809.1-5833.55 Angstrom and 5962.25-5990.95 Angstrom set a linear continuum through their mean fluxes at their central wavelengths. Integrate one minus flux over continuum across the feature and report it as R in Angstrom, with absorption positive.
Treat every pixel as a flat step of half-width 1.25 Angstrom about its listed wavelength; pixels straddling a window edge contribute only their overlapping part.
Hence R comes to 2.94 Angstrom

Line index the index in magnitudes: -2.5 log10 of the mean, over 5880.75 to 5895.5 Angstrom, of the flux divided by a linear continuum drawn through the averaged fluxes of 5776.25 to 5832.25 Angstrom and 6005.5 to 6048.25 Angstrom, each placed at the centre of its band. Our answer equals 0.10 mag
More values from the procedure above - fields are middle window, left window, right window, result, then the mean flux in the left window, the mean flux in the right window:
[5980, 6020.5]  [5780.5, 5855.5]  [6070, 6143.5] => 0.01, 12.6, 11.7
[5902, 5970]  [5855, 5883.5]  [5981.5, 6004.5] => 0.00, 12.2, 12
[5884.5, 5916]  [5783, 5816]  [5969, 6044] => 0.07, 12.6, 12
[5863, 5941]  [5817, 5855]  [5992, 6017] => 0.04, 12.7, 11.8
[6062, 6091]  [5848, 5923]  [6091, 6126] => -0.01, 11.9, 11.7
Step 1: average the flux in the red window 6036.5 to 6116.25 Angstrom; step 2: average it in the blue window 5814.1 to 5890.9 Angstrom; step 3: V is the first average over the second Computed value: 0.96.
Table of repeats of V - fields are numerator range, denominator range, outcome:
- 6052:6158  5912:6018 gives 0.97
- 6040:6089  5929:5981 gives 0.98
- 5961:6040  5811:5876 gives 0.96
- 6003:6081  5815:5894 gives 0.97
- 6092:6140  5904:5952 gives 0.97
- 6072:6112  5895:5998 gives 0.98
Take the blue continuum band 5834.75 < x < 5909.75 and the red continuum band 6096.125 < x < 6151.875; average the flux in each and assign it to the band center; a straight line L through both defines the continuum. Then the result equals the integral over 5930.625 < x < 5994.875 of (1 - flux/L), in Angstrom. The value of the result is -1.3 Angstrom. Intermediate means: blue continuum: 12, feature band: 12.1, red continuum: 11.7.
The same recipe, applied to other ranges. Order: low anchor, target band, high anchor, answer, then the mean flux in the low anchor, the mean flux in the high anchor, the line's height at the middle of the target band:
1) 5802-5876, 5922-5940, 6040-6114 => 0.2 Angstrom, 12.6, 11.9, 12.3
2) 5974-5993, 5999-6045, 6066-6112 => 0.6 Angstrom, 12.2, 11.8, 12.1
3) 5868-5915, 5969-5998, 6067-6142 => -1.0 Angstrom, 11.7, 11.7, 11.7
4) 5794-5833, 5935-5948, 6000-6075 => 0.0 Angstrom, 12.8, 11.9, 12.3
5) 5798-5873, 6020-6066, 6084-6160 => -0.1 Angstrom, 12.6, 11.7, 11.9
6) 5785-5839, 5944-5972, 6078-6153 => 0.4 Angstrom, 12.7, 11.7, 12.2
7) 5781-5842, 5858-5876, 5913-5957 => 0.3 Angstrom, 12.7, 12.1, 12.4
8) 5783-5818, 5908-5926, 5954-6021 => 0.3 Angstrom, 12.6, 12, 12.2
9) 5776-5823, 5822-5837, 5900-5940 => -0.6 Angstrom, 12.6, 12.1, 12.4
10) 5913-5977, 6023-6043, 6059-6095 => -0.2 Angstrom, 12.1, 11.9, 12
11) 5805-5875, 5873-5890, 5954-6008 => 0.7 Angstrom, 12.6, 12.1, 12.4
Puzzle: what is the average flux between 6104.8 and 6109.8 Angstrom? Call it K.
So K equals 11.8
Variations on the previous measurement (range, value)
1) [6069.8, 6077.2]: 11.9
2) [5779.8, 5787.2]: 12.1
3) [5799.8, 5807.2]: 12.5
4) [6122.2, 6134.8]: 11.7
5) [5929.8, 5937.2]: 12.1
